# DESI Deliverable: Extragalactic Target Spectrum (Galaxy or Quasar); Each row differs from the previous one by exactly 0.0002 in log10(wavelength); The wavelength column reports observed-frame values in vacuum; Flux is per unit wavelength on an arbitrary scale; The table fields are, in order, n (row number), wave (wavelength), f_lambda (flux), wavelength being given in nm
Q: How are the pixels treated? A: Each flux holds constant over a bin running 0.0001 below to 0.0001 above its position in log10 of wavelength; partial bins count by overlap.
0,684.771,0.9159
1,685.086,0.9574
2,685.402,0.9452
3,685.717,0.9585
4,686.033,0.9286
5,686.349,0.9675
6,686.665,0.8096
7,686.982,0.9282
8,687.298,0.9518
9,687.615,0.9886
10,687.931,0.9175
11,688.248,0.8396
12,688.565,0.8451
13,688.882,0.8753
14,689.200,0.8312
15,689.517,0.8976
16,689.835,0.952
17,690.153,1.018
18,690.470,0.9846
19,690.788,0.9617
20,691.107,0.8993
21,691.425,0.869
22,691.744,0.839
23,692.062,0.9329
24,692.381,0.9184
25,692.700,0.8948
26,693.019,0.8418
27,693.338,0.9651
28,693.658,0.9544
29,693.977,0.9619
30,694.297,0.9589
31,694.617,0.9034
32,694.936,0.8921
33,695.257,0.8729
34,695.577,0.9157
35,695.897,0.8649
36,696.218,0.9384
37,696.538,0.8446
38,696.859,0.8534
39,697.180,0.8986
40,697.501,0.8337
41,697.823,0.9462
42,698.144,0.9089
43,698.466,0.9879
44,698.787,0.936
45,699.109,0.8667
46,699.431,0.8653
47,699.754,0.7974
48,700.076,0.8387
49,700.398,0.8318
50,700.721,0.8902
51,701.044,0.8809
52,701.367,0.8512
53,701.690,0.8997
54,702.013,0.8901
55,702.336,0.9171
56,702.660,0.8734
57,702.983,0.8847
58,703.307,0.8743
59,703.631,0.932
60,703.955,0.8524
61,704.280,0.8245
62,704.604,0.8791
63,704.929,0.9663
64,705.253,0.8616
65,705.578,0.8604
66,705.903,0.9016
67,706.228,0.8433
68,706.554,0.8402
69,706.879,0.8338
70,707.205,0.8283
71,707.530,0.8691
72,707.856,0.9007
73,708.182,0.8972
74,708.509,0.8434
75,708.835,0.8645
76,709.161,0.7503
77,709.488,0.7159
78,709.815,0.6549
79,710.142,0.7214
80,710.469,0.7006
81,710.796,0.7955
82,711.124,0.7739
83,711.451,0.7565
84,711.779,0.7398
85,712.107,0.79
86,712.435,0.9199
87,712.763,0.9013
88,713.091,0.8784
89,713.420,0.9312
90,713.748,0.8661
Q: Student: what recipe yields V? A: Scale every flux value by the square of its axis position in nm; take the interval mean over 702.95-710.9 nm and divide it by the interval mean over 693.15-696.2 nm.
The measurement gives 0.94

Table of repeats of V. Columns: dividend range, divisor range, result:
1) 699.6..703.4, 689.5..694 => 0.97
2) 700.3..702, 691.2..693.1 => 1.01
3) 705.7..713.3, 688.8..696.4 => 0.93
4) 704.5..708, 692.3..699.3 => 0.99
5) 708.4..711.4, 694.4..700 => 0.88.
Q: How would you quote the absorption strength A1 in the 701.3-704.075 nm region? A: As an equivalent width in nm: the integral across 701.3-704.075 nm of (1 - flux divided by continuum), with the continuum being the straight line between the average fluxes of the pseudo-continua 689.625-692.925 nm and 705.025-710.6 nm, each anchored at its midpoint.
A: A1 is -0.12 nm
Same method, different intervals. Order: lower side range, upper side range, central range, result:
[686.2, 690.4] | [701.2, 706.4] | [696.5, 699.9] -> 0.02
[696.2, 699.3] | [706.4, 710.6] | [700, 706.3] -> -0.21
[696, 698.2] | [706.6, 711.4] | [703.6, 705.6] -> -0.12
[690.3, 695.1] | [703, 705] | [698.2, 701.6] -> 0.08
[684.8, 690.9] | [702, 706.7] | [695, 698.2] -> 0.05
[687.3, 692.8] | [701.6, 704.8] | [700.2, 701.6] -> 0.04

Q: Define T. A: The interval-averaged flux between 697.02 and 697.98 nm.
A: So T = 0.892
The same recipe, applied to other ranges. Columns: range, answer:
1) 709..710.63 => 0.708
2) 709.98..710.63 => 0.711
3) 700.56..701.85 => 0.88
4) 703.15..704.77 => 0.872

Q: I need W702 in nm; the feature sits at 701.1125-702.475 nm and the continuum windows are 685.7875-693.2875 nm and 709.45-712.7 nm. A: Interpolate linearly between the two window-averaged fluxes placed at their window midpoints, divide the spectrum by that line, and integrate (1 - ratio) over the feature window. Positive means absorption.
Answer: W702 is -0.10 nm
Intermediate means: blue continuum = 0.91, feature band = 0.889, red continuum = 0.763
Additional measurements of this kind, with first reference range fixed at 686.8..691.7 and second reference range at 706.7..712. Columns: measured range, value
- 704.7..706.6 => -0.158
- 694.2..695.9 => -0.046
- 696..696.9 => -0.011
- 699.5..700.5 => 0.026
